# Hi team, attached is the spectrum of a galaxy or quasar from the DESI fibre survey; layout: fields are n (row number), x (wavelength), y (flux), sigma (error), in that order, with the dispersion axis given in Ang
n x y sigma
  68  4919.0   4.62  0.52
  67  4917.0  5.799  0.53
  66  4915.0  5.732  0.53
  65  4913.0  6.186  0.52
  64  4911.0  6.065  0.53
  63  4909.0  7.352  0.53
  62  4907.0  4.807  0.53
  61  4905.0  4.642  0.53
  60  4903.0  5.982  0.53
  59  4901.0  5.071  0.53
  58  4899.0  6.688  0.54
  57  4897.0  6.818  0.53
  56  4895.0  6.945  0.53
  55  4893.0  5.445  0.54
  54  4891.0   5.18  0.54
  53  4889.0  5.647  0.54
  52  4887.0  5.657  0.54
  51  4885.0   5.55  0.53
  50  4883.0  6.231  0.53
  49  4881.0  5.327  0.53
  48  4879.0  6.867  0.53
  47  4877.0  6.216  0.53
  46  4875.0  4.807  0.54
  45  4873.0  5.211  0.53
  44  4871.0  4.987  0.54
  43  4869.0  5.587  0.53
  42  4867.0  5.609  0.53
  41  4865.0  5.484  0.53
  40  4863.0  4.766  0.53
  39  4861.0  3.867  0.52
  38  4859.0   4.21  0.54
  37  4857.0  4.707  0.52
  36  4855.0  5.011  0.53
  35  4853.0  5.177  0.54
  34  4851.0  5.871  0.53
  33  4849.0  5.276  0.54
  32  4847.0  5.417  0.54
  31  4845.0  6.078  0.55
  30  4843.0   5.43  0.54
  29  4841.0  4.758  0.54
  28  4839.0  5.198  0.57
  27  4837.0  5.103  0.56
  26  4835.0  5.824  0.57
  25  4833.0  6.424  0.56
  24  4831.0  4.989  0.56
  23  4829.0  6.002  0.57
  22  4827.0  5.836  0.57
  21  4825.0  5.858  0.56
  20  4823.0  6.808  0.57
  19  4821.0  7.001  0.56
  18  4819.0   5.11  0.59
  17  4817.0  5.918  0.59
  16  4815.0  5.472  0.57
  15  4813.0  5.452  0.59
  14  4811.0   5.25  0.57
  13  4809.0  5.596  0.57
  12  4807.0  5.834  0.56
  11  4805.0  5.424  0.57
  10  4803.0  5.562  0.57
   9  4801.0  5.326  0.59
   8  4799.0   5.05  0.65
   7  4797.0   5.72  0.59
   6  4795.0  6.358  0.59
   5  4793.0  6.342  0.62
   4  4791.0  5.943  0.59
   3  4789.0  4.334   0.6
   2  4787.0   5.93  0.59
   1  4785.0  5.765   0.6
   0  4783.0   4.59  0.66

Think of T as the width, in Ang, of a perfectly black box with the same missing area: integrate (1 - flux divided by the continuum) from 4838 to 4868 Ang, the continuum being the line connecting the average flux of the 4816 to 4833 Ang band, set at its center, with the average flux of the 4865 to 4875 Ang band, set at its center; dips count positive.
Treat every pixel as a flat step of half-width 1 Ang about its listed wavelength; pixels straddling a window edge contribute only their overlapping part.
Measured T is 2.3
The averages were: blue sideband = 5.97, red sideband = 5.31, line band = 5.12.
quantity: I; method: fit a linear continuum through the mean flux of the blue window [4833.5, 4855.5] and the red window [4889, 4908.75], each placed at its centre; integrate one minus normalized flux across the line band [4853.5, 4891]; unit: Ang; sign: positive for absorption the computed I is 2.0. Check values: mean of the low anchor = 5.41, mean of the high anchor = 5.79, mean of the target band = 5.31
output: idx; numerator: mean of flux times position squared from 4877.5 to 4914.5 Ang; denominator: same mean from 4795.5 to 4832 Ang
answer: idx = 1.08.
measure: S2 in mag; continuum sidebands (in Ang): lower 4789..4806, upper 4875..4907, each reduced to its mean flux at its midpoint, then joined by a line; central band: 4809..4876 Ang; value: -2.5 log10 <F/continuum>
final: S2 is 0.06 mag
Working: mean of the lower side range 5.63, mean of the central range 5.41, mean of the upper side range 5.82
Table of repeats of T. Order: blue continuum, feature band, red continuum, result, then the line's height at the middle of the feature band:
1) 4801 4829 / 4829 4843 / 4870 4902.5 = 0.8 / 5.78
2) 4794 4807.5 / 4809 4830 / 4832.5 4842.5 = -1.4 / 5.51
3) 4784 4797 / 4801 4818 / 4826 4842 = 0.3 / 5.66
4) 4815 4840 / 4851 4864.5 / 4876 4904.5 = 2.6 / 5.88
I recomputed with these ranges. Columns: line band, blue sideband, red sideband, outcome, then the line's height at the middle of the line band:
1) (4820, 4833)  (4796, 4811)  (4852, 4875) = -2.0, 5.28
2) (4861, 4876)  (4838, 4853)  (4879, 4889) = 1.4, 5.65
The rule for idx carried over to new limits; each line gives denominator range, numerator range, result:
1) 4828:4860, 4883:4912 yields 1.12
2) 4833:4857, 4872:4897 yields 1.09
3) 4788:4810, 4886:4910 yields 1.09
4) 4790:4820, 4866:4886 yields 1.03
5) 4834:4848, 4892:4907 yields 1.11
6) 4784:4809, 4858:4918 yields 1.04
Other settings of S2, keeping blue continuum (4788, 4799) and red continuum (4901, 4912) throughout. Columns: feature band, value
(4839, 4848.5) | 0.06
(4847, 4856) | 0.07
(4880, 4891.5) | 0.02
